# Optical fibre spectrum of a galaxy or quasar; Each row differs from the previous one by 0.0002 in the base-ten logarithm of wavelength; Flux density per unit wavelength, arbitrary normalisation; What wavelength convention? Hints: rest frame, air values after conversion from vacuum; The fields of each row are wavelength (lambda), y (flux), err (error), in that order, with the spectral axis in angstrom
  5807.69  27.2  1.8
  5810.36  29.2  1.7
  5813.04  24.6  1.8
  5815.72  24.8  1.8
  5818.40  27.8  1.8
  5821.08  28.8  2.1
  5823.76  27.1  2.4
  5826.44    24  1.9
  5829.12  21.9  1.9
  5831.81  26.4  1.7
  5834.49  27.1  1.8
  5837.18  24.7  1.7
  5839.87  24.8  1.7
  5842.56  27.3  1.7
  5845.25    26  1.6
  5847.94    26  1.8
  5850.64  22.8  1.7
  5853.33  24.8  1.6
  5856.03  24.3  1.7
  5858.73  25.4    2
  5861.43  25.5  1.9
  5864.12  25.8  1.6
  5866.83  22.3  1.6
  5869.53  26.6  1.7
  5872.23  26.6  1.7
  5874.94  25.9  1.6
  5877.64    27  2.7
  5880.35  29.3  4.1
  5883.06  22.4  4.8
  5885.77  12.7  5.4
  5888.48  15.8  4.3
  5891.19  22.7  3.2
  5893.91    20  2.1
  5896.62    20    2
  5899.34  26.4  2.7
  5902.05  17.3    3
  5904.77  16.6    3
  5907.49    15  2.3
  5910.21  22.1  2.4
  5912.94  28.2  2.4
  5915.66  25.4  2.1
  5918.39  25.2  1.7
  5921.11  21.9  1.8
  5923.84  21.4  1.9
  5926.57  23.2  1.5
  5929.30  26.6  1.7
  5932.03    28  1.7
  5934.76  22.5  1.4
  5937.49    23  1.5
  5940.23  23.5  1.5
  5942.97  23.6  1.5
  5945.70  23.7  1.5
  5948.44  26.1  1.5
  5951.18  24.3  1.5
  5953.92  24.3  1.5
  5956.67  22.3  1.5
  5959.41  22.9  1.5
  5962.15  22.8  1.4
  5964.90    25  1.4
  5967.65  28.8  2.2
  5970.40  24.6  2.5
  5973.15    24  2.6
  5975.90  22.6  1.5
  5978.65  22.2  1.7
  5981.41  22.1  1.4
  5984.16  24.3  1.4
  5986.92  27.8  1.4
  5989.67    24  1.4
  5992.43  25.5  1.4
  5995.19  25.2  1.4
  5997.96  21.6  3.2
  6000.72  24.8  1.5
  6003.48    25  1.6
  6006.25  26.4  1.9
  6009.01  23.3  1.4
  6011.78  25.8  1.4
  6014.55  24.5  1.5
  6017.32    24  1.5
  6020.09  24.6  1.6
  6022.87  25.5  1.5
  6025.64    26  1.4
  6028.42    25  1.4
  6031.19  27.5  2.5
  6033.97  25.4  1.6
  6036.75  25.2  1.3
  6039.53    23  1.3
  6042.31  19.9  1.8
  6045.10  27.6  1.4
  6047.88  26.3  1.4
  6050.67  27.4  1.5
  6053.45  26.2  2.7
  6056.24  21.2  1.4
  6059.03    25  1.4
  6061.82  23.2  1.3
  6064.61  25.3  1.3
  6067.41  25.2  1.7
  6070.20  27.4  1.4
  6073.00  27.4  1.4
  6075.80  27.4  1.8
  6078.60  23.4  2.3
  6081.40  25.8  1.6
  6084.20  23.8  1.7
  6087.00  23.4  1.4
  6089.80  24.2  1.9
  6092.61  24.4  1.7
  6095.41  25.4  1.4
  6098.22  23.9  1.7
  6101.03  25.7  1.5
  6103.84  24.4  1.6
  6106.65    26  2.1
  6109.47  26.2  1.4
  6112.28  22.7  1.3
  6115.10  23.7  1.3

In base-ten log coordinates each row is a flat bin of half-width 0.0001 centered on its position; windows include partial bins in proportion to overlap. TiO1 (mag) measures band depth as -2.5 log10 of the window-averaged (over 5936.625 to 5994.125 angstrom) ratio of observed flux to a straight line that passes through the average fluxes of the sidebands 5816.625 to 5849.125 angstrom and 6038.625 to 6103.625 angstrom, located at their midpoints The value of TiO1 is 0.05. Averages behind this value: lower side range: 26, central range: 24.2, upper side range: 24.9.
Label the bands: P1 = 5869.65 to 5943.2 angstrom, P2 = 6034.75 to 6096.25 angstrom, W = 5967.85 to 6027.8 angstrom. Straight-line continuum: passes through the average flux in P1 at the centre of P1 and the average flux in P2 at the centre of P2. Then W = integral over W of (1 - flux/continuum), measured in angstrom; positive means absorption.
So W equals -1.43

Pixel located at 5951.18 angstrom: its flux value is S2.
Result 24.3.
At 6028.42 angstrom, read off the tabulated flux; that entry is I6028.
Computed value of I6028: 25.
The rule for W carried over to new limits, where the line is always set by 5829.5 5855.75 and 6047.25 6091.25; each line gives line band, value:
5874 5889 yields 1.7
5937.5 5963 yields 1.6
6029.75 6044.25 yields 0.5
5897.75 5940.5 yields 4.1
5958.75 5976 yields 0.4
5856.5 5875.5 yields 0.0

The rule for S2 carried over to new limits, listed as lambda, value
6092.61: 24.4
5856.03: 24.3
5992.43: 25.5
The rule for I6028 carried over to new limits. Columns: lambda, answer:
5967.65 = 28.8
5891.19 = 22.7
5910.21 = 22.1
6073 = 27.4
